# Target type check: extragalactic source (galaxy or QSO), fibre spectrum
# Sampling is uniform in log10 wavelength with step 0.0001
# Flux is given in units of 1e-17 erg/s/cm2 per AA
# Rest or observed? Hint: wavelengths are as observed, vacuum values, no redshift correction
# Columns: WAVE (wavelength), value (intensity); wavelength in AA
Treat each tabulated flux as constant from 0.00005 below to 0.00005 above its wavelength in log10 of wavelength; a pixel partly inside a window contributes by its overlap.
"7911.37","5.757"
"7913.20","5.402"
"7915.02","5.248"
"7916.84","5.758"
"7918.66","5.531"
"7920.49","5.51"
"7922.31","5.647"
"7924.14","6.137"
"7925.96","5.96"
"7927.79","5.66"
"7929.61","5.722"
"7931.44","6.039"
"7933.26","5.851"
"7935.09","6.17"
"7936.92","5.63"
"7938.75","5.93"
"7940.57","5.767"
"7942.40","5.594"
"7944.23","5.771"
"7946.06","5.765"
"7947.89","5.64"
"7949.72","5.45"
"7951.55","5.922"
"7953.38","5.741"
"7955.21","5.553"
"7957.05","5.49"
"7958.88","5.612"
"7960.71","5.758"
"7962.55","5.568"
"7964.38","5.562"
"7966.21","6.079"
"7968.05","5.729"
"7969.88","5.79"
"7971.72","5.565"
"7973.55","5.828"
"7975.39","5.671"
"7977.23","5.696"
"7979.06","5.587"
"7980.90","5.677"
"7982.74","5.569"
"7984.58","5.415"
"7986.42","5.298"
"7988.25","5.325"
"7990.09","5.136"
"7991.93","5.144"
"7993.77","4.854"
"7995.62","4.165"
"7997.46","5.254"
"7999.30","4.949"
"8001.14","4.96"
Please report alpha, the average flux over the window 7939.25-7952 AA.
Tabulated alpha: 5.7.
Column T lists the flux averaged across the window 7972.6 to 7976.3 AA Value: 5.75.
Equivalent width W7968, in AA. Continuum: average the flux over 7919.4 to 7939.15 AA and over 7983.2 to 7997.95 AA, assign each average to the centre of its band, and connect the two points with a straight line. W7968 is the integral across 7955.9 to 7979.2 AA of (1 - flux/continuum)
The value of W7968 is -1.4 AA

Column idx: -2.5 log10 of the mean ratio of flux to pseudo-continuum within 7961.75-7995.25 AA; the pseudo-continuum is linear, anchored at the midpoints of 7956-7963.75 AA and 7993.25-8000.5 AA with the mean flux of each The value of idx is -0.06 mag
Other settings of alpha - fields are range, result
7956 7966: 5.63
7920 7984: 5.73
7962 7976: 5.73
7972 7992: 5.5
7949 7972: 5.68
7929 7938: 5.89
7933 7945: 5.81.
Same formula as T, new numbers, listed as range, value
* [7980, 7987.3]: 5.49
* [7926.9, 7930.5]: 5.7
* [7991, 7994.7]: 4.99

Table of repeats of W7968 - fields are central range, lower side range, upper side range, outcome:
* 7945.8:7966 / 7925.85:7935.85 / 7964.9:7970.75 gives 0.7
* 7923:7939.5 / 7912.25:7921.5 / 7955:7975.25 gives -1.0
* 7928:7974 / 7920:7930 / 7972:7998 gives -1.2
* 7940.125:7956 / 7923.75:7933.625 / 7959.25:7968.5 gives 0.3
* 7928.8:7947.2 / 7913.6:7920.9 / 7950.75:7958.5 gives -0.7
